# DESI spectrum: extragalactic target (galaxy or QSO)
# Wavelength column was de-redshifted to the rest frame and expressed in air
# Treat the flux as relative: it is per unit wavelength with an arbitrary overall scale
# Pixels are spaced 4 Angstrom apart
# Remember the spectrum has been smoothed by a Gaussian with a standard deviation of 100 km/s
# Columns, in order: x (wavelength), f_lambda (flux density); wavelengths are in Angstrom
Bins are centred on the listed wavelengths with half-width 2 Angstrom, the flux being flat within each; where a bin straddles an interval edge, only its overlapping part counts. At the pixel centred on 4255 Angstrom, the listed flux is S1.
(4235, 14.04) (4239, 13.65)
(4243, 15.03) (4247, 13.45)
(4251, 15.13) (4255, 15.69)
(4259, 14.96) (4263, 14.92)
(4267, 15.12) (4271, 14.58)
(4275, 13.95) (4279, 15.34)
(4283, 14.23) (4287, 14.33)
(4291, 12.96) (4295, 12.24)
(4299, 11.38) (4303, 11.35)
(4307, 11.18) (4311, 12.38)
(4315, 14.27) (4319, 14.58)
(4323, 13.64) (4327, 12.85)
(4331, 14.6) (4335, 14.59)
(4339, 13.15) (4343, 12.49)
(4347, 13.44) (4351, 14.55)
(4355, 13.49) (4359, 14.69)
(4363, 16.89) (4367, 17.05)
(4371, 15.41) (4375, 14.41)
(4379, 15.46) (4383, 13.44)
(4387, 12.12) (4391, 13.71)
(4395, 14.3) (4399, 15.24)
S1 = 15.69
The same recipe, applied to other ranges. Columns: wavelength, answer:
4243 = 15.03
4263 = 14.92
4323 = 13.64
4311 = 12.38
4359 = 14.69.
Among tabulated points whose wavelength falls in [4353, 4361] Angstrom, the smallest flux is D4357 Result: 13.49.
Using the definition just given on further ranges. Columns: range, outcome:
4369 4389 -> 12.12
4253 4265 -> 14.92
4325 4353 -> 12.49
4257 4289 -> 13.95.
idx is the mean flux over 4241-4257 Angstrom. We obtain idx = 14.8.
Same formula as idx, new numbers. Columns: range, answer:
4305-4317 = 12.6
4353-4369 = 15.5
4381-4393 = 13.1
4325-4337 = 14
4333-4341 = 13.9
